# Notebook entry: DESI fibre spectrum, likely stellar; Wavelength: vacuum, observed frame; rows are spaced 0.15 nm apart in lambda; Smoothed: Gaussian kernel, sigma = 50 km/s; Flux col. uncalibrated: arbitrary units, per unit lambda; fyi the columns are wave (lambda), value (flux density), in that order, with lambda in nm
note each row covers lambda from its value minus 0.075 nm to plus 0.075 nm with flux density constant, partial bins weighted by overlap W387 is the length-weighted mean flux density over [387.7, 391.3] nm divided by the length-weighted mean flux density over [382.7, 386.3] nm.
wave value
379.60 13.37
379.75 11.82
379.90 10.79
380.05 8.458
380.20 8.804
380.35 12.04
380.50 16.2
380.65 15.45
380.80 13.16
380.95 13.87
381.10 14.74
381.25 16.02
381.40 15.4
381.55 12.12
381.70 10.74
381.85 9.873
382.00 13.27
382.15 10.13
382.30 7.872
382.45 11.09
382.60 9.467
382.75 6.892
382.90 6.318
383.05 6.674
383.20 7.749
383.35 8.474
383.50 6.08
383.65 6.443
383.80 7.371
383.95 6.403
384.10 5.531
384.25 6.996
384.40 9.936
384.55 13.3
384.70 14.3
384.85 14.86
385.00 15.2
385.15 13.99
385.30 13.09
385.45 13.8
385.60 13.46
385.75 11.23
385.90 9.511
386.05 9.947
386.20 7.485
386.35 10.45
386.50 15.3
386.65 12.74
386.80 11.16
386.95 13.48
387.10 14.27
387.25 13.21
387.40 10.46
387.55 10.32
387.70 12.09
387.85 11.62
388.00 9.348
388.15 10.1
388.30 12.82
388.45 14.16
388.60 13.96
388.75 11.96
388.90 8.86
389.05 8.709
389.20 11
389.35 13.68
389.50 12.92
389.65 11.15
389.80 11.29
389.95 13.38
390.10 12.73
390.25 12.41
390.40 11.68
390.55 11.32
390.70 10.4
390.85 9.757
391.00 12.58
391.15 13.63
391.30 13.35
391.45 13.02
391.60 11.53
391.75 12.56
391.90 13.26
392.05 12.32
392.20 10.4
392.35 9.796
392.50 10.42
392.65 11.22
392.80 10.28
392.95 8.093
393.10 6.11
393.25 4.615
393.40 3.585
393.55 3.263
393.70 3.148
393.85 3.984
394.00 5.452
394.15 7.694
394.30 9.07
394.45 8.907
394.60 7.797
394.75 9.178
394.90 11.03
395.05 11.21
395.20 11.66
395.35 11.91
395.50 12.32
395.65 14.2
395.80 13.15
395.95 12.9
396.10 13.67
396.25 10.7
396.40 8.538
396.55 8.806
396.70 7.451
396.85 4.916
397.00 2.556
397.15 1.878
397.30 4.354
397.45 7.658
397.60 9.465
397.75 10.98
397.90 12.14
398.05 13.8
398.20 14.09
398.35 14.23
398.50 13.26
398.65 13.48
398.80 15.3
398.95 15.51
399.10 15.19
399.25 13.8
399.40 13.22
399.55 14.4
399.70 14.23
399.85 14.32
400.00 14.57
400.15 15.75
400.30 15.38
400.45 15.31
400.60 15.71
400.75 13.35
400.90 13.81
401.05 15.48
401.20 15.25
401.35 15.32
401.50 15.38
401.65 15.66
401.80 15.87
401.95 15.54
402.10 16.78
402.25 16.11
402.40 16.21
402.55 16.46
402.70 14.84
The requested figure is 1.20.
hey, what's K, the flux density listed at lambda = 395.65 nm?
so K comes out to 14.2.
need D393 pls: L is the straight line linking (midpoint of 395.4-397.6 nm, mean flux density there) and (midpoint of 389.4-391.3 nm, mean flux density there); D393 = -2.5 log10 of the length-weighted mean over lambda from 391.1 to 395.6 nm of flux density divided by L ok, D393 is 0.12 mag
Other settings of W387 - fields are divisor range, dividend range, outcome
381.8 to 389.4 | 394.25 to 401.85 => 1.13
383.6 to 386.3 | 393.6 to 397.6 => 0.80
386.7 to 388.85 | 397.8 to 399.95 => 1.17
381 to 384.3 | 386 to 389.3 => 1.23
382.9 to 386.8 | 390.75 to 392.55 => 1.15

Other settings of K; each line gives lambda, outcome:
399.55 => 14.4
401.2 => 15.25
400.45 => 15.31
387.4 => 10.46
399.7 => 14.23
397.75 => 10.98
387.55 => 10.32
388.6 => 13.96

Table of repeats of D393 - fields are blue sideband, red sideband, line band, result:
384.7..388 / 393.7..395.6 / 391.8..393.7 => 0.16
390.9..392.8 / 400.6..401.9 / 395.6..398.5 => 0.36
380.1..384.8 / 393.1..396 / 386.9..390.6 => -0.25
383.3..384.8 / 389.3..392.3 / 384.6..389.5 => -0.20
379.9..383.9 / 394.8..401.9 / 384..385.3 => -0.08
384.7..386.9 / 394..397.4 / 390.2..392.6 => -0.12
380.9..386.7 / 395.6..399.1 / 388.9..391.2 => -0.10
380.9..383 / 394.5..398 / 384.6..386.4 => -0.14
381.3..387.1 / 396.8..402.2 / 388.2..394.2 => 0.13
